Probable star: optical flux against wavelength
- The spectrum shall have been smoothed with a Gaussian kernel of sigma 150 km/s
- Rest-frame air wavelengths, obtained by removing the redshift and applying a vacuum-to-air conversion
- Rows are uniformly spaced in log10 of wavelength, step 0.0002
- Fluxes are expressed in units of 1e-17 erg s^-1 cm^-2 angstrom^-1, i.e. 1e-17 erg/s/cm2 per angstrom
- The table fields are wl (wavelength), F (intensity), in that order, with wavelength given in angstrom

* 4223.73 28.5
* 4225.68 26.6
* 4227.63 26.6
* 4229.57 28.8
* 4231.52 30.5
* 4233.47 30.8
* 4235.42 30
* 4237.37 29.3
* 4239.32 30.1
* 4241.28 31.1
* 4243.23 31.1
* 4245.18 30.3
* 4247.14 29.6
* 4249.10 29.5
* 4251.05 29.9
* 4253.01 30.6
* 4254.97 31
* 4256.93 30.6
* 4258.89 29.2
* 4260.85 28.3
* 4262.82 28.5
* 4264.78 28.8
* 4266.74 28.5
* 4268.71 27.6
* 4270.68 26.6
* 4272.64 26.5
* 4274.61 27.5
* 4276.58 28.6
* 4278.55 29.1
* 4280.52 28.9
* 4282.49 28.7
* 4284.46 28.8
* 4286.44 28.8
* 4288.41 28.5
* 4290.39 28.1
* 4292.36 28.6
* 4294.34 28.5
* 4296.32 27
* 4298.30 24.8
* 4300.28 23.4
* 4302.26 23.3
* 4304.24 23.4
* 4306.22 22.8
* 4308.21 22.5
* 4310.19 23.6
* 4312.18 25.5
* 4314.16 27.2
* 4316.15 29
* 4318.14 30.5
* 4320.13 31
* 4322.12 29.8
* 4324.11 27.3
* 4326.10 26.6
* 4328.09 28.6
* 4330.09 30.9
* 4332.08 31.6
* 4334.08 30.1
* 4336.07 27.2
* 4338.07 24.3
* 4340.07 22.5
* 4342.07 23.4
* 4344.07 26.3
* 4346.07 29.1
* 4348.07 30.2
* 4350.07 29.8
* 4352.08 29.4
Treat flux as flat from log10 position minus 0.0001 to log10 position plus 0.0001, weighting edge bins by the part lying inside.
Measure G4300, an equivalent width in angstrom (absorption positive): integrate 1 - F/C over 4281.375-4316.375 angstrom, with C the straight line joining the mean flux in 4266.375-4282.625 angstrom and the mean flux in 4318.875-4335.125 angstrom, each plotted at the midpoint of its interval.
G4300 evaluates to 3.0 angstrom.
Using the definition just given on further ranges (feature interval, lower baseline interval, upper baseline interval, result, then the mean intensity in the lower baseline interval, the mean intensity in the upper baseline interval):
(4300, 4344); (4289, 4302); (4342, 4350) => 1.2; 26.6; 28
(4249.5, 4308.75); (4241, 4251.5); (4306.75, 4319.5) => 1.5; 30.2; 26.4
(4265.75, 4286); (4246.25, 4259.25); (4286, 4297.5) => 0.6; 30.1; 28.2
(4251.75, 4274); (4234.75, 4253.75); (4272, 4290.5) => 0.4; 30.1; 28.4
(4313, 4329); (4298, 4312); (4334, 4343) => -3.0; 23.4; 25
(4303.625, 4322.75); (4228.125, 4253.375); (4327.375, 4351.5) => 1.3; 30.1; 27.8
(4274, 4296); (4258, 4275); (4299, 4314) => -2.1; 28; 23.7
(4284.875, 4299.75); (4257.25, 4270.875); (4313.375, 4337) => 0.6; 28.4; 29.2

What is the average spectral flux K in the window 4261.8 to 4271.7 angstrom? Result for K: 28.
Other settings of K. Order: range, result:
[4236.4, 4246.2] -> 30.4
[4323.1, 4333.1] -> 29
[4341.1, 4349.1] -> 27.3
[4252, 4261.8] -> 29.9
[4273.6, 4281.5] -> 28.5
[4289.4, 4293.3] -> 28.4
